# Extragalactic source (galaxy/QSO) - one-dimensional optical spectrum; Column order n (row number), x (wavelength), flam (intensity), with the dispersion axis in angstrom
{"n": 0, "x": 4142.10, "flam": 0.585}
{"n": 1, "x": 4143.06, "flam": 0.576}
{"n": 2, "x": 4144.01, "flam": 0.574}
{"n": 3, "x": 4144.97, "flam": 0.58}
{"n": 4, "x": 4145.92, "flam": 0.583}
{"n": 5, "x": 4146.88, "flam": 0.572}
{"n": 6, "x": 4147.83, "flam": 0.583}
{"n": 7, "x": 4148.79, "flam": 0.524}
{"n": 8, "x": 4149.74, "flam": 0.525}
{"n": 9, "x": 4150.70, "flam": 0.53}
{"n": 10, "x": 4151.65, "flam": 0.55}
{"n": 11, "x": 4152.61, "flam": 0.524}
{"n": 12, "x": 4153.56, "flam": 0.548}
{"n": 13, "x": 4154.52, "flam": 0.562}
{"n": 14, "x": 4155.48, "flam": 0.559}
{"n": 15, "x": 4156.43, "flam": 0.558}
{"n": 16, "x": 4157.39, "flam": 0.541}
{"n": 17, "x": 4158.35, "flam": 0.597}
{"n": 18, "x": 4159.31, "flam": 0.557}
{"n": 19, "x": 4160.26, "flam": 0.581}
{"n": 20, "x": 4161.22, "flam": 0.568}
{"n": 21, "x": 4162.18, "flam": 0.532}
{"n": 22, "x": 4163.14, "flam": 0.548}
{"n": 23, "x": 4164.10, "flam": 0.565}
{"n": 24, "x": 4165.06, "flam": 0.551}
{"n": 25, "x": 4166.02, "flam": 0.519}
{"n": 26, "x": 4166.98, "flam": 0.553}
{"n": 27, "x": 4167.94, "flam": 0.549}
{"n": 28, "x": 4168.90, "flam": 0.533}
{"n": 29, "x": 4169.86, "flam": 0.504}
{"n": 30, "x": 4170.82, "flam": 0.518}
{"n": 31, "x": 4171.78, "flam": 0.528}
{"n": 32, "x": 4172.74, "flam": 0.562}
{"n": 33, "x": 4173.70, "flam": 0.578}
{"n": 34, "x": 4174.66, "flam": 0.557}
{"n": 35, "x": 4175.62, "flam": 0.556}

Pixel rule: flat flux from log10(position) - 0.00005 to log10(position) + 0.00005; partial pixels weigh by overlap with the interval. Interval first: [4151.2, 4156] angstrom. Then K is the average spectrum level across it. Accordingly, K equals 0.549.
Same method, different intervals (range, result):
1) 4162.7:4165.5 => 0.554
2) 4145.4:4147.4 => 0.579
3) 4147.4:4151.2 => 0.54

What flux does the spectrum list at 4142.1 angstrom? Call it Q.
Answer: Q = 0.585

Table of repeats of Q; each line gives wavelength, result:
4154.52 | 0.562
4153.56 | 0.548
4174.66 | 0.557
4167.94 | 0.549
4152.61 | 0.524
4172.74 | 0.562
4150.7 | 0.53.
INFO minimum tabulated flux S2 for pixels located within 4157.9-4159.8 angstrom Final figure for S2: 0.557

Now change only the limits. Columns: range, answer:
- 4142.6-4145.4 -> 0.574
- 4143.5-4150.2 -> 0.524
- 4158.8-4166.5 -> 0.519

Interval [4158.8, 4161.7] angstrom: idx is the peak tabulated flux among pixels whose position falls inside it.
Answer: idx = 0.581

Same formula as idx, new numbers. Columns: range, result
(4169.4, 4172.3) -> 0.528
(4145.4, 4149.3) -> 0.583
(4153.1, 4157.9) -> 0.562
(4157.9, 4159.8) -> 0.597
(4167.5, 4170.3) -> 0.549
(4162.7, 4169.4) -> 0.565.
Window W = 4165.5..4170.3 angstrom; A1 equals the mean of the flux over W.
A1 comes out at 0.532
